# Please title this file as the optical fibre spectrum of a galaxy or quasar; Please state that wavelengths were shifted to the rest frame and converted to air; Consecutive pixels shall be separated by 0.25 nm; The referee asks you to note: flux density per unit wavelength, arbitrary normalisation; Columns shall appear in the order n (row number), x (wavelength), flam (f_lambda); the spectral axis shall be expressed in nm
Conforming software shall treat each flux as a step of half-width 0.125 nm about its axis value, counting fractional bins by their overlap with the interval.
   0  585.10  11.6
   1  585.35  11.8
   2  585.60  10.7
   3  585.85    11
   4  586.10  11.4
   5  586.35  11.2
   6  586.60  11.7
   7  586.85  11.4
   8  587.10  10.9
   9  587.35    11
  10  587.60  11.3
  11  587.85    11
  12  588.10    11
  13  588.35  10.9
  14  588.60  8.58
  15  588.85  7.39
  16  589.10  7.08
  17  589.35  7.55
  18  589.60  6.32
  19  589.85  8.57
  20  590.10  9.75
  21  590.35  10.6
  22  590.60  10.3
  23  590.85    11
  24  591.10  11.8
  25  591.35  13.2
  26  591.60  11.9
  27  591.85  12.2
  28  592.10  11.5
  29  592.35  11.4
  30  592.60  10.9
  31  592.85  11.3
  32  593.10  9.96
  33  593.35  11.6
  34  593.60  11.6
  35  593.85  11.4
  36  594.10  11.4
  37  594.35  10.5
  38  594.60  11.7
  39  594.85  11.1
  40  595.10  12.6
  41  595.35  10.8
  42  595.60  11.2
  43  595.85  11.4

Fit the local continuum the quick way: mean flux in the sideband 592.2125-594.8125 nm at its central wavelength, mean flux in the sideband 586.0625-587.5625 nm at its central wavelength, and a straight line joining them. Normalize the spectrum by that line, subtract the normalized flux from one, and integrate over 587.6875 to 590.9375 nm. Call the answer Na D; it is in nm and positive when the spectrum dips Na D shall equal 0.58 nm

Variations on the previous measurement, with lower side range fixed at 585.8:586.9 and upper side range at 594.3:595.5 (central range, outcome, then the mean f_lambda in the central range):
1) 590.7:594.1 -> -0.04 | 11.5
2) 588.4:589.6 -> 0.39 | 7.71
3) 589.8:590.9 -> 0.13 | 10.1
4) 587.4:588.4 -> 0.03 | 11.1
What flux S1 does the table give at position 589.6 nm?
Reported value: 6.32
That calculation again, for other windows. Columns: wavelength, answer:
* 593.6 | 11.6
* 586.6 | 11.7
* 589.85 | 8.57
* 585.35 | 11.8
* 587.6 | 11.3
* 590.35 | 10.6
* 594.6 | 11.7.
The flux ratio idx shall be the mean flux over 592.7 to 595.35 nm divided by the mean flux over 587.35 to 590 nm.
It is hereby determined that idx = 1.24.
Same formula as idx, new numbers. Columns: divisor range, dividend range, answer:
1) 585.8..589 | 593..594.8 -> 1.05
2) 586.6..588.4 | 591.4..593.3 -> 1.02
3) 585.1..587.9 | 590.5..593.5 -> 1.02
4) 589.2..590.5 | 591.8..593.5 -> 1.31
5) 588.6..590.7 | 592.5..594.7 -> 1.32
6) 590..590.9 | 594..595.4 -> 1.10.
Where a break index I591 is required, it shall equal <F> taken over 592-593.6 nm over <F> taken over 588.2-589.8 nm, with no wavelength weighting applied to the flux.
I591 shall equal 1.38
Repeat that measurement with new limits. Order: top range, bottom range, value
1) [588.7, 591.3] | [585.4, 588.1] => 0.82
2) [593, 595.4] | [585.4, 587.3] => 1.01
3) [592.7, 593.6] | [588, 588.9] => 1.15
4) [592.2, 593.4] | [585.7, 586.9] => 0.97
